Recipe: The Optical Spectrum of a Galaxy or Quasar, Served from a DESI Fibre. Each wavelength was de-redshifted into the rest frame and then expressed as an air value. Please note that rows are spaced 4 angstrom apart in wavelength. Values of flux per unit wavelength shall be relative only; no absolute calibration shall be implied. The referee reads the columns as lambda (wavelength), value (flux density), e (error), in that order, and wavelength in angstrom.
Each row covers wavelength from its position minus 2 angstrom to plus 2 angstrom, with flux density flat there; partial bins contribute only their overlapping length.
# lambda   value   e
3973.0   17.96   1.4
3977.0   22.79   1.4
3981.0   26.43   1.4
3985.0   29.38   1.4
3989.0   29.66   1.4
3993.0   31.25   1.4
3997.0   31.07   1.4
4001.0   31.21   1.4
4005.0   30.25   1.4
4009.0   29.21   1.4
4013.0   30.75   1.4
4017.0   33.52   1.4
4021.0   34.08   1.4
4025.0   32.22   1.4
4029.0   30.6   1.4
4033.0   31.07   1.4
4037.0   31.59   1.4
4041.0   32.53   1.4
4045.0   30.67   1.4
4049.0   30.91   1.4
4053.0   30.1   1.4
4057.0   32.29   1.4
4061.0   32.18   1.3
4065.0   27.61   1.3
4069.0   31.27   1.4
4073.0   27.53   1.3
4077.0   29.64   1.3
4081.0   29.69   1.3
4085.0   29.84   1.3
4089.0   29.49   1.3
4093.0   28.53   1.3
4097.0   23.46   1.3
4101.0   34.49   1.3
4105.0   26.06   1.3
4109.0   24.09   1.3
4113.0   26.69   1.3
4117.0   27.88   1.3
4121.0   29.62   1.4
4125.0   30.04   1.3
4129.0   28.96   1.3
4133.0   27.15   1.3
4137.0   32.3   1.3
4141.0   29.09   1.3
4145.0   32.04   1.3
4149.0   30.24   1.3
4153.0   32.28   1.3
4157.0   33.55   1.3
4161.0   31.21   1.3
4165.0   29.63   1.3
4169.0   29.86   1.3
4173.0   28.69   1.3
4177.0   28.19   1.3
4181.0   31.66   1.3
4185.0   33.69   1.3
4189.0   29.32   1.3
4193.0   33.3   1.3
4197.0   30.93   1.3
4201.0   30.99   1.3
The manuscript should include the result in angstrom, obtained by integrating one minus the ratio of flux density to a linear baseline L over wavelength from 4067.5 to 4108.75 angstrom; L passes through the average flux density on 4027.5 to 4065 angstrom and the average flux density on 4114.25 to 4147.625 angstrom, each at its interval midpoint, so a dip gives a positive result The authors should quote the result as 2.2 angstrom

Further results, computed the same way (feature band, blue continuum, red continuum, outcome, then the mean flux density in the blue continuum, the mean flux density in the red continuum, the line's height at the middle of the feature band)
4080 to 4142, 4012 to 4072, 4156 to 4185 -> 4.7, 31.4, 30.5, 30.9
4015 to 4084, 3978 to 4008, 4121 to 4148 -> -2.9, 29.6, 29.9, 29.7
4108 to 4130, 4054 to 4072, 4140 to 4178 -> 1.9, 30.6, 30.6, 30.6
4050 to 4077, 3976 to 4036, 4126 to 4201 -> 0.3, 30.4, 30.7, 30.5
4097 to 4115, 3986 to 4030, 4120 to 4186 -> 2.0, 31.2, 30.4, 30.7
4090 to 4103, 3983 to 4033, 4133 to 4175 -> 0.8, 31.1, 30.7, 30.9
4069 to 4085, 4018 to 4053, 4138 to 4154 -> 1.0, 31.7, 30.9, 31.4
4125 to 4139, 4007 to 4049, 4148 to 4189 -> 0.7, 31.6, 30.8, 31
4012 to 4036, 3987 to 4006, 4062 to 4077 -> -1.6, 30.7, 29.1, 30.1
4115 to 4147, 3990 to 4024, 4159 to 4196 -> 1.2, 31.4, 30.6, 30.8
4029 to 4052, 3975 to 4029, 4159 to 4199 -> -0.7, 30.2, 30.6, 30.3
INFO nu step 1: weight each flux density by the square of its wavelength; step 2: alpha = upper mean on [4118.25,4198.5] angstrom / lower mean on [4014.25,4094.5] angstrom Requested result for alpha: 1.0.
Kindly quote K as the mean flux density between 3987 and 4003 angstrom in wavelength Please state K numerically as 30.8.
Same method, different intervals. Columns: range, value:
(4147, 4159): 32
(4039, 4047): 31.6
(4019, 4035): 32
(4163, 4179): 29.1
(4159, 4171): 30.2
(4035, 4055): 31.2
